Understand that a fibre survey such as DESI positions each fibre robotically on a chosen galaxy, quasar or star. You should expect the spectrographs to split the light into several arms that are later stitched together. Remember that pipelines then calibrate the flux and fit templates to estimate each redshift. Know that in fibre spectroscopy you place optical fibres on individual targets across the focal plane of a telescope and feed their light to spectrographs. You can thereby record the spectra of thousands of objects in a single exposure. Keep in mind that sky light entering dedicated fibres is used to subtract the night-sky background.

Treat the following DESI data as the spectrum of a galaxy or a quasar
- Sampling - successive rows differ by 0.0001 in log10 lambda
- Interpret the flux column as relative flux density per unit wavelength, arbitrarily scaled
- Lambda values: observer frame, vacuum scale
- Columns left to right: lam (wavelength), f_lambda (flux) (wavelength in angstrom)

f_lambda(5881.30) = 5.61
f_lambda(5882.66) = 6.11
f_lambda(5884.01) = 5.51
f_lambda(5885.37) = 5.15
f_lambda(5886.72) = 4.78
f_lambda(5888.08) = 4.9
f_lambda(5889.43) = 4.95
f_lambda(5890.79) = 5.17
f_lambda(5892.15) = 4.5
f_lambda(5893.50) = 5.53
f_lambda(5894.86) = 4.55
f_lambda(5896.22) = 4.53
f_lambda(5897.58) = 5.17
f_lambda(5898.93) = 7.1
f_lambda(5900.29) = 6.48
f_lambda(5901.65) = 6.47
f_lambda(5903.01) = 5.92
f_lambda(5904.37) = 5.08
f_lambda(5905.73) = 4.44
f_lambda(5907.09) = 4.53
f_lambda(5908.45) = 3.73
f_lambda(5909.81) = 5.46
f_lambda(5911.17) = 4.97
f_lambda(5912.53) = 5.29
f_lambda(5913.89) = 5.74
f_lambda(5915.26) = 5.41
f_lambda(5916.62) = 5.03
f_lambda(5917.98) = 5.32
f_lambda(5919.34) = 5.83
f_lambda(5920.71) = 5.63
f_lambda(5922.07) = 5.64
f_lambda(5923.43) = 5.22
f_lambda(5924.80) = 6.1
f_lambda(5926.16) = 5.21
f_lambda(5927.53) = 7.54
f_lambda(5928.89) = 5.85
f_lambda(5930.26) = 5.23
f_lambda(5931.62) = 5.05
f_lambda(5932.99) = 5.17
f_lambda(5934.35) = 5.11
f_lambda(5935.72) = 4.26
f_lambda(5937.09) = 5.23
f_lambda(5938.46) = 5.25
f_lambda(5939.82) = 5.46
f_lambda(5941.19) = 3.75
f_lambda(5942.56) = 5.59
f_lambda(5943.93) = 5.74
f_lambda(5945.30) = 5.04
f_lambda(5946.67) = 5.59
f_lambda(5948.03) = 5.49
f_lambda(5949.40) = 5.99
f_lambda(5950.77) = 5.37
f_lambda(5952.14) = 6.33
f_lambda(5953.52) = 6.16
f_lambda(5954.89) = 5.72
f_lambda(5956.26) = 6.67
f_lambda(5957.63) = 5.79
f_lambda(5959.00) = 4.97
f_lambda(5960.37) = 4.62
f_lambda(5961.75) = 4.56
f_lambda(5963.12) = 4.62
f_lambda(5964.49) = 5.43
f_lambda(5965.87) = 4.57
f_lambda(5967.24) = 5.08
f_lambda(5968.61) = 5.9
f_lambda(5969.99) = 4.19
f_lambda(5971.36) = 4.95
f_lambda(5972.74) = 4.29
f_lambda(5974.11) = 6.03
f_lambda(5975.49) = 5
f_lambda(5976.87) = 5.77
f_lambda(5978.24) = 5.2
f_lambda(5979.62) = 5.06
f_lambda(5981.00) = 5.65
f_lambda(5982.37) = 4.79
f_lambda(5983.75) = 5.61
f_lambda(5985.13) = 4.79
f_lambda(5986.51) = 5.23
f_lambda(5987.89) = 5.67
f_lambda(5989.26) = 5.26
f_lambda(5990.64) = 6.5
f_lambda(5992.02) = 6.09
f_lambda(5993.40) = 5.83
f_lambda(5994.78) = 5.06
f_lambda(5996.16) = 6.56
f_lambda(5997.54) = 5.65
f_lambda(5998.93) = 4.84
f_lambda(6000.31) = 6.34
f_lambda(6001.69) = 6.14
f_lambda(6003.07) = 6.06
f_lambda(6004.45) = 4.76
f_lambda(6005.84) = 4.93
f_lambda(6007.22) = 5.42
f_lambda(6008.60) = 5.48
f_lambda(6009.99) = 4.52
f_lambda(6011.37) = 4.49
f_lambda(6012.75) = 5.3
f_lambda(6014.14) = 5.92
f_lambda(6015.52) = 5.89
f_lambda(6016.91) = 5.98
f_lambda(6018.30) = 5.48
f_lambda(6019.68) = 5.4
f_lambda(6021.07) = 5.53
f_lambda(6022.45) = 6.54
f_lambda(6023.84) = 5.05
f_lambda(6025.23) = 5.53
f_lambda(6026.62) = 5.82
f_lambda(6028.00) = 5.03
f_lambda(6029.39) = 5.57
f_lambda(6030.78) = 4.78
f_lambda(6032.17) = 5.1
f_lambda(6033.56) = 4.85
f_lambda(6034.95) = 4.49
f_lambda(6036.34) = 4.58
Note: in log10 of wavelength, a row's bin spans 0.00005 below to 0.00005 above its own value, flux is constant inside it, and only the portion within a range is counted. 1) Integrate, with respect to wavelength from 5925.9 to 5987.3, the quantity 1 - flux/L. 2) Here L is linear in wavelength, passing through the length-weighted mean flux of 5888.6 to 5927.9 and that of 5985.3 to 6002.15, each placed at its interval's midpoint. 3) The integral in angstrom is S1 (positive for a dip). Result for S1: 2.92 angstrom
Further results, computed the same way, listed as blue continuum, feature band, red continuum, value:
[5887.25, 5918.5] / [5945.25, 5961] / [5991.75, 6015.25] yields -0.9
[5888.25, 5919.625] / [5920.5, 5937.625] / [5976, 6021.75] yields -0.5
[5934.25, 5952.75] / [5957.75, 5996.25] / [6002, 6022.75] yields 0.9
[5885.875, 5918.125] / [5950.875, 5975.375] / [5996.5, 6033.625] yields 0.2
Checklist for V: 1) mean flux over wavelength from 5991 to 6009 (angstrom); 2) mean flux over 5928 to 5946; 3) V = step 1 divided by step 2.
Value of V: 1.09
